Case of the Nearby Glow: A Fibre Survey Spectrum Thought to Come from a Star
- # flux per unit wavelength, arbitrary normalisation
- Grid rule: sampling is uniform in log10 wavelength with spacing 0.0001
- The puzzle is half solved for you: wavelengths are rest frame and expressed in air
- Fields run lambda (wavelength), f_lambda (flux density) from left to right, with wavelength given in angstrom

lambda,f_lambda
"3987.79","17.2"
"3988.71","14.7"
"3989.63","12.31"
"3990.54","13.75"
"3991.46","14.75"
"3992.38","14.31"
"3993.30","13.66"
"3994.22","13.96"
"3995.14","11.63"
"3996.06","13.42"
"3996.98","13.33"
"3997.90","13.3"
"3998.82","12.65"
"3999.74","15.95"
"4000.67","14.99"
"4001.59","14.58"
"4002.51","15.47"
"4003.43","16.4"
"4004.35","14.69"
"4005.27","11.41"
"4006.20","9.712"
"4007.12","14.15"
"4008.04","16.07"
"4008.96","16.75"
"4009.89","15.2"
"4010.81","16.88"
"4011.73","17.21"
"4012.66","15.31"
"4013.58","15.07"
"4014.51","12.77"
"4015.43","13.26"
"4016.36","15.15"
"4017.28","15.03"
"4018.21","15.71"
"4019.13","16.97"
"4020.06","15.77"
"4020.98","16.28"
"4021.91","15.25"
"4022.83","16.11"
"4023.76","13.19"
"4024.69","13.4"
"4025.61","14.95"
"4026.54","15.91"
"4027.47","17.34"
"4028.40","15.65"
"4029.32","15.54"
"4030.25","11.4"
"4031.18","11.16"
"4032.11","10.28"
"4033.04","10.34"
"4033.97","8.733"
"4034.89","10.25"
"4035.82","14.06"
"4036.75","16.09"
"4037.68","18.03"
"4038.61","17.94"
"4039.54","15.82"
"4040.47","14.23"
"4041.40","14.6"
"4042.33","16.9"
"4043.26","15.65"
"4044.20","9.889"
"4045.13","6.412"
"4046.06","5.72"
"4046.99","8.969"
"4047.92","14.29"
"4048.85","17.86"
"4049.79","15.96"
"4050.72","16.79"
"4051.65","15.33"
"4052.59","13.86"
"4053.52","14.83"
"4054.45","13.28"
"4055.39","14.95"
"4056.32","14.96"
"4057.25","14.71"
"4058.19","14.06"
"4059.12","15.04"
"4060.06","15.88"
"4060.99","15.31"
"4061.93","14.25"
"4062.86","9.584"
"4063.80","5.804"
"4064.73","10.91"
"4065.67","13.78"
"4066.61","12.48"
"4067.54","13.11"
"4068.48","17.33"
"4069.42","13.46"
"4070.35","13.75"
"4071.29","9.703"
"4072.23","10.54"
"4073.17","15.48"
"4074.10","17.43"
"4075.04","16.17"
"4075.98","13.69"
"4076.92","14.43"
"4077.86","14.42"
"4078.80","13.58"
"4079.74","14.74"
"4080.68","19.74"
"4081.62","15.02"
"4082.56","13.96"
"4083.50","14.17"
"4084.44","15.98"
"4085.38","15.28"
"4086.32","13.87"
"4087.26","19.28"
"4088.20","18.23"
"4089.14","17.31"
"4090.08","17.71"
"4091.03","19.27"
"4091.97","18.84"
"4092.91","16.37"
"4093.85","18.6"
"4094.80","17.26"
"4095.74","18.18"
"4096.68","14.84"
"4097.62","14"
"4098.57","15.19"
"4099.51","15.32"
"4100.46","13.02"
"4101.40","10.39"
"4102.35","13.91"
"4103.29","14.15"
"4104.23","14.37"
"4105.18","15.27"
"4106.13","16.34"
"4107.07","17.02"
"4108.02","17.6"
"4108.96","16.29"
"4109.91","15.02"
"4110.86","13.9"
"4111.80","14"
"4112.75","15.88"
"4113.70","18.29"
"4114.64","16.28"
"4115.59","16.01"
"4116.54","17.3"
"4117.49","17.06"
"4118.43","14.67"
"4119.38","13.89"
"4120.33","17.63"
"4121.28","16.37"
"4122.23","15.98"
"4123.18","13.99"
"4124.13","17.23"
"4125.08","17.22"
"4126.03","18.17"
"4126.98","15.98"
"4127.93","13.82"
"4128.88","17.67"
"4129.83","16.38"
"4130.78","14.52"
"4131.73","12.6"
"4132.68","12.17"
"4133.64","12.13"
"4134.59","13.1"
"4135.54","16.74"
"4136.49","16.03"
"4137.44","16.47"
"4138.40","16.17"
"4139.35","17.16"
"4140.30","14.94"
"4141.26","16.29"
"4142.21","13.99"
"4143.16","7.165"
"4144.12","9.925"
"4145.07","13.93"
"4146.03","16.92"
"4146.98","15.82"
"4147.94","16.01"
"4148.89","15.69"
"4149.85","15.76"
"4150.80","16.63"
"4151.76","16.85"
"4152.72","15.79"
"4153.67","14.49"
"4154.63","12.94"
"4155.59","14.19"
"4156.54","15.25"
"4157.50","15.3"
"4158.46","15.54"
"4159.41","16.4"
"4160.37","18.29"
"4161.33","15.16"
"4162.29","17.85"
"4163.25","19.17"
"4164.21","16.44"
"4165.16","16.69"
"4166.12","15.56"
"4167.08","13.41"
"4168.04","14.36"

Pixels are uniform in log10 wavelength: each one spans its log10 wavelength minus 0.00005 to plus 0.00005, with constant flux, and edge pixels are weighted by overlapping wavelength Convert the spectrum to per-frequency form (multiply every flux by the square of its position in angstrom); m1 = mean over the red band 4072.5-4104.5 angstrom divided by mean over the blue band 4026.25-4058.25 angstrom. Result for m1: 1.17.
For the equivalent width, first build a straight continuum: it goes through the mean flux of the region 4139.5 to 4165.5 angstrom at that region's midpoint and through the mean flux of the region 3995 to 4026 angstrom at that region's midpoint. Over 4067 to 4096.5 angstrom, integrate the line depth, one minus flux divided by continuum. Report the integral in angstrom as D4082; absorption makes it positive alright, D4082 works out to -1.3 angstrom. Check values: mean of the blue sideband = 14.7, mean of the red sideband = 15.3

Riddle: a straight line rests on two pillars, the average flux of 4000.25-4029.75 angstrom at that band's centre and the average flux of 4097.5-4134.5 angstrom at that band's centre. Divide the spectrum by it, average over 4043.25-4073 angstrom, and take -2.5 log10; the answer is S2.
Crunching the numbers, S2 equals 0.16 mag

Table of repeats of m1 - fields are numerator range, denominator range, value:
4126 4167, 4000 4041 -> 1.11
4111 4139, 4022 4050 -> 1.20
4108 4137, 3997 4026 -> 1.11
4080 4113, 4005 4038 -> 1.15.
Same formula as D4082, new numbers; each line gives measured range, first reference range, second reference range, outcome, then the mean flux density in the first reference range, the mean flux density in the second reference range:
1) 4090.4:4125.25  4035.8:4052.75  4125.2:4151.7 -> -2.8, 14.1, 15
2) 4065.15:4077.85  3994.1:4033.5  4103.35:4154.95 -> 0.8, 14.4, 15.4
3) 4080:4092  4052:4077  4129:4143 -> -2.3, 13.7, 14.8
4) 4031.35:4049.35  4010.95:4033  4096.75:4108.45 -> 2.1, 14.7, 14.7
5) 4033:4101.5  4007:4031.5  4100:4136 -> 3.4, 15.1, 15.3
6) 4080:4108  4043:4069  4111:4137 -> -2.8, 13.2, 15.6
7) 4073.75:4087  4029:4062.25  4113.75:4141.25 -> -0.6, 13.7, 15.7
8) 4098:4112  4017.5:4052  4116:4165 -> 0.2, 14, 15.4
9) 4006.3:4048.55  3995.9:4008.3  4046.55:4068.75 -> -0.5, 14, 13.9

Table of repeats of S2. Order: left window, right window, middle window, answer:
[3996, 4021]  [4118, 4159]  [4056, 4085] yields 0.07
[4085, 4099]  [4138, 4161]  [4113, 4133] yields 0.00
